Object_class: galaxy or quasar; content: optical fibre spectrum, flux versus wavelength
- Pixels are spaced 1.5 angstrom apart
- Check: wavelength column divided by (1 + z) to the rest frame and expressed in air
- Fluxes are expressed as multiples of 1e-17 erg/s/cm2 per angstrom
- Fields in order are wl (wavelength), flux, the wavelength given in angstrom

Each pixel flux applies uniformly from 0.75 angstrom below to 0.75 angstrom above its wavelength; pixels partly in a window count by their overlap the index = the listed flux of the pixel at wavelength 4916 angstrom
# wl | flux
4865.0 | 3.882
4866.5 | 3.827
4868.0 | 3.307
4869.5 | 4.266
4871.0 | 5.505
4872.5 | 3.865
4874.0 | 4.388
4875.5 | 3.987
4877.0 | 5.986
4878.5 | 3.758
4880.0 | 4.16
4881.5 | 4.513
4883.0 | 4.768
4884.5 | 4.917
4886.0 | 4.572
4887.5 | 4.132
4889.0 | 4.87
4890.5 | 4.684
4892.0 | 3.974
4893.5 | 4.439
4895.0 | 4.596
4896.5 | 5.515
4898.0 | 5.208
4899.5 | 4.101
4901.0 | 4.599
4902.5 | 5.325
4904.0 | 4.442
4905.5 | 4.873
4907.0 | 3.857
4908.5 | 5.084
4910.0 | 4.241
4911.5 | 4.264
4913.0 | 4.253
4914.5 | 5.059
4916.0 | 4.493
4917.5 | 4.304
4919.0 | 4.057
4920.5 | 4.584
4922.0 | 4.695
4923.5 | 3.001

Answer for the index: 4.493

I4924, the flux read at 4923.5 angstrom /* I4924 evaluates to 3.001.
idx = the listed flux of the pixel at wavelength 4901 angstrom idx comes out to 4.599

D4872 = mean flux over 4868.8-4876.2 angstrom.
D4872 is 4.41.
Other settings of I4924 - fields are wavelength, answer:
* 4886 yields 4.572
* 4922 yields 4.695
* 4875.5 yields 3.987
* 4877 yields 5.986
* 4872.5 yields 3.865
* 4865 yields 3.882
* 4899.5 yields 4.101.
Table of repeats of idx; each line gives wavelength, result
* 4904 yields 4.442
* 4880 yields 4.16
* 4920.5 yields 4.584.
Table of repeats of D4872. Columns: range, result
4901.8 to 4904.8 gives 4.88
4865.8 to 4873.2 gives 4.16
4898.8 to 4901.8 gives 4.37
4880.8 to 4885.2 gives 4.73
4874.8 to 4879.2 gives 4.59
